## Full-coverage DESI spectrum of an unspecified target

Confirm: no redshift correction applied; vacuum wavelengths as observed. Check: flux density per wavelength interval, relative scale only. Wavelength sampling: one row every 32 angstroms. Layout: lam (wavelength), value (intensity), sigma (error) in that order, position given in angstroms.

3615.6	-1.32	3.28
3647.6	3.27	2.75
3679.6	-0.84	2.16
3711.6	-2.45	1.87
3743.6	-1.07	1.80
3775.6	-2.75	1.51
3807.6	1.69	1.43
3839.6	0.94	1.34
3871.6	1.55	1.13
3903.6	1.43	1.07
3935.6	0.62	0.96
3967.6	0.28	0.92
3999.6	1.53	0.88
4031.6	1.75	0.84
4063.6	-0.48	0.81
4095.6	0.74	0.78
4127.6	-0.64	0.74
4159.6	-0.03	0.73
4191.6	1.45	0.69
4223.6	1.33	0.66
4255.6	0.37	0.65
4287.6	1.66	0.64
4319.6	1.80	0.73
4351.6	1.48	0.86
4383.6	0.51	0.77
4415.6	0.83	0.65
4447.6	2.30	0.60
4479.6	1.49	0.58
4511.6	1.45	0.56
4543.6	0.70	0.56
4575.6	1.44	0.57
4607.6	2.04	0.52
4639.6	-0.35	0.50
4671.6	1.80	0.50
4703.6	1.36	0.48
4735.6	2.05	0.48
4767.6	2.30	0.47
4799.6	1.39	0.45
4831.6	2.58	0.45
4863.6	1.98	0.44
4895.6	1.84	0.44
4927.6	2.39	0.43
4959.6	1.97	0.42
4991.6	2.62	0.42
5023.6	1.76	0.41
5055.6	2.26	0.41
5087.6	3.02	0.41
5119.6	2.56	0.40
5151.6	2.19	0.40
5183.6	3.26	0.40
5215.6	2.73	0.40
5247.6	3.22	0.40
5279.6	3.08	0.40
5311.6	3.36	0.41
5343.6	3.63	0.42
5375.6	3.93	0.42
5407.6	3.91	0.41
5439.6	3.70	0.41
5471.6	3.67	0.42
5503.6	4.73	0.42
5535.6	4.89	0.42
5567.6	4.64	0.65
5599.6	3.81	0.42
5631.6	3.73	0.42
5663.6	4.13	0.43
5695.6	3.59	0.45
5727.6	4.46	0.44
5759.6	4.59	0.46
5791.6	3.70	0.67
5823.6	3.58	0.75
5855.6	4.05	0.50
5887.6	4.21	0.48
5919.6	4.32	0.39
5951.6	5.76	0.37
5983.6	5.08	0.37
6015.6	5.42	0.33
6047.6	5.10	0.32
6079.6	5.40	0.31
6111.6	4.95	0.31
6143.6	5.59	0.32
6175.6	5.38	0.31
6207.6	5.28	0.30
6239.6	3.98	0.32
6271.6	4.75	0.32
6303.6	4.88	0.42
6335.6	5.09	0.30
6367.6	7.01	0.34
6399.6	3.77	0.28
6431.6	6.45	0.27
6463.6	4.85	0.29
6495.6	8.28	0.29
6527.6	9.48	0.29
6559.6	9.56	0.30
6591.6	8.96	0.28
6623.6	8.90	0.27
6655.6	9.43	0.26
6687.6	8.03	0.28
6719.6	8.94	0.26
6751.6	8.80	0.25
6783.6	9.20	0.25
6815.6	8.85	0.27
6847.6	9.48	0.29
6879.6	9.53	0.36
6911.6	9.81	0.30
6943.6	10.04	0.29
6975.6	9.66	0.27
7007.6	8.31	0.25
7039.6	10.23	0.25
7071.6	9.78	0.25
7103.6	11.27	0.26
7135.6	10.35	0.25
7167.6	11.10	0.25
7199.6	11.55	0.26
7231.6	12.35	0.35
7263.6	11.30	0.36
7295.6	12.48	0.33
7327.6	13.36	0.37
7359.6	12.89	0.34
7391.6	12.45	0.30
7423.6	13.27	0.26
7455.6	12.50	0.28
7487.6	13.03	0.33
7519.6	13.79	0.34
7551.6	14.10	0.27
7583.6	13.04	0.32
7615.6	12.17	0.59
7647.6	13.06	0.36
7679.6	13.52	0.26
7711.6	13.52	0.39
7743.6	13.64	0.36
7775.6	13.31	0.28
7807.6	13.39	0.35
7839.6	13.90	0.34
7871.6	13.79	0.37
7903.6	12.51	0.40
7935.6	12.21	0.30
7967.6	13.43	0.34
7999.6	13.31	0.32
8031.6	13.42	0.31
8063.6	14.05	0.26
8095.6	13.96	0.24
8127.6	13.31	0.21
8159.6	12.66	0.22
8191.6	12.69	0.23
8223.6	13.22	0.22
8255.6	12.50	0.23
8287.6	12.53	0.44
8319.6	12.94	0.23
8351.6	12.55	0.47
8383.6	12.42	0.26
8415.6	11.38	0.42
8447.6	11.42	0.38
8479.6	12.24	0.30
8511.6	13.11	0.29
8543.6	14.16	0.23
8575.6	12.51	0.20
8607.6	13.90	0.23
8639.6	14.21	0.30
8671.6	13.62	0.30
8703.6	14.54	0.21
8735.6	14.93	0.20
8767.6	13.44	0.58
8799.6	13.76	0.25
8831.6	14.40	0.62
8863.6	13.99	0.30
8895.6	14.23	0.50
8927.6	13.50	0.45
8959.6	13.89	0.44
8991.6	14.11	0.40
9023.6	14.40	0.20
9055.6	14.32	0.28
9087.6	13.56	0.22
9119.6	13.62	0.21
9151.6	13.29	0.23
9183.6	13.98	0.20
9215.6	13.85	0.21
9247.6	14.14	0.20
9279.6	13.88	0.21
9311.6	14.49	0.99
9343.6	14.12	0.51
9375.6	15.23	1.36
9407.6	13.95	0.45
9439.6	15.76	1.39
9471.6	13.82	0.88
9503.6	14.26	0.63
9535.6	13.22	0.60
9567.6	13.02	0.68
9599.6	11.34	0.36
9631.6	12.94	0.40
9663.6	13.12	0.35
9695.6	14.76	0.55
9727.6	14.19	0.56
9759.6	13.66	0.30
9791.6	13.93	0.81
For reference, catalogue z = 0.63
